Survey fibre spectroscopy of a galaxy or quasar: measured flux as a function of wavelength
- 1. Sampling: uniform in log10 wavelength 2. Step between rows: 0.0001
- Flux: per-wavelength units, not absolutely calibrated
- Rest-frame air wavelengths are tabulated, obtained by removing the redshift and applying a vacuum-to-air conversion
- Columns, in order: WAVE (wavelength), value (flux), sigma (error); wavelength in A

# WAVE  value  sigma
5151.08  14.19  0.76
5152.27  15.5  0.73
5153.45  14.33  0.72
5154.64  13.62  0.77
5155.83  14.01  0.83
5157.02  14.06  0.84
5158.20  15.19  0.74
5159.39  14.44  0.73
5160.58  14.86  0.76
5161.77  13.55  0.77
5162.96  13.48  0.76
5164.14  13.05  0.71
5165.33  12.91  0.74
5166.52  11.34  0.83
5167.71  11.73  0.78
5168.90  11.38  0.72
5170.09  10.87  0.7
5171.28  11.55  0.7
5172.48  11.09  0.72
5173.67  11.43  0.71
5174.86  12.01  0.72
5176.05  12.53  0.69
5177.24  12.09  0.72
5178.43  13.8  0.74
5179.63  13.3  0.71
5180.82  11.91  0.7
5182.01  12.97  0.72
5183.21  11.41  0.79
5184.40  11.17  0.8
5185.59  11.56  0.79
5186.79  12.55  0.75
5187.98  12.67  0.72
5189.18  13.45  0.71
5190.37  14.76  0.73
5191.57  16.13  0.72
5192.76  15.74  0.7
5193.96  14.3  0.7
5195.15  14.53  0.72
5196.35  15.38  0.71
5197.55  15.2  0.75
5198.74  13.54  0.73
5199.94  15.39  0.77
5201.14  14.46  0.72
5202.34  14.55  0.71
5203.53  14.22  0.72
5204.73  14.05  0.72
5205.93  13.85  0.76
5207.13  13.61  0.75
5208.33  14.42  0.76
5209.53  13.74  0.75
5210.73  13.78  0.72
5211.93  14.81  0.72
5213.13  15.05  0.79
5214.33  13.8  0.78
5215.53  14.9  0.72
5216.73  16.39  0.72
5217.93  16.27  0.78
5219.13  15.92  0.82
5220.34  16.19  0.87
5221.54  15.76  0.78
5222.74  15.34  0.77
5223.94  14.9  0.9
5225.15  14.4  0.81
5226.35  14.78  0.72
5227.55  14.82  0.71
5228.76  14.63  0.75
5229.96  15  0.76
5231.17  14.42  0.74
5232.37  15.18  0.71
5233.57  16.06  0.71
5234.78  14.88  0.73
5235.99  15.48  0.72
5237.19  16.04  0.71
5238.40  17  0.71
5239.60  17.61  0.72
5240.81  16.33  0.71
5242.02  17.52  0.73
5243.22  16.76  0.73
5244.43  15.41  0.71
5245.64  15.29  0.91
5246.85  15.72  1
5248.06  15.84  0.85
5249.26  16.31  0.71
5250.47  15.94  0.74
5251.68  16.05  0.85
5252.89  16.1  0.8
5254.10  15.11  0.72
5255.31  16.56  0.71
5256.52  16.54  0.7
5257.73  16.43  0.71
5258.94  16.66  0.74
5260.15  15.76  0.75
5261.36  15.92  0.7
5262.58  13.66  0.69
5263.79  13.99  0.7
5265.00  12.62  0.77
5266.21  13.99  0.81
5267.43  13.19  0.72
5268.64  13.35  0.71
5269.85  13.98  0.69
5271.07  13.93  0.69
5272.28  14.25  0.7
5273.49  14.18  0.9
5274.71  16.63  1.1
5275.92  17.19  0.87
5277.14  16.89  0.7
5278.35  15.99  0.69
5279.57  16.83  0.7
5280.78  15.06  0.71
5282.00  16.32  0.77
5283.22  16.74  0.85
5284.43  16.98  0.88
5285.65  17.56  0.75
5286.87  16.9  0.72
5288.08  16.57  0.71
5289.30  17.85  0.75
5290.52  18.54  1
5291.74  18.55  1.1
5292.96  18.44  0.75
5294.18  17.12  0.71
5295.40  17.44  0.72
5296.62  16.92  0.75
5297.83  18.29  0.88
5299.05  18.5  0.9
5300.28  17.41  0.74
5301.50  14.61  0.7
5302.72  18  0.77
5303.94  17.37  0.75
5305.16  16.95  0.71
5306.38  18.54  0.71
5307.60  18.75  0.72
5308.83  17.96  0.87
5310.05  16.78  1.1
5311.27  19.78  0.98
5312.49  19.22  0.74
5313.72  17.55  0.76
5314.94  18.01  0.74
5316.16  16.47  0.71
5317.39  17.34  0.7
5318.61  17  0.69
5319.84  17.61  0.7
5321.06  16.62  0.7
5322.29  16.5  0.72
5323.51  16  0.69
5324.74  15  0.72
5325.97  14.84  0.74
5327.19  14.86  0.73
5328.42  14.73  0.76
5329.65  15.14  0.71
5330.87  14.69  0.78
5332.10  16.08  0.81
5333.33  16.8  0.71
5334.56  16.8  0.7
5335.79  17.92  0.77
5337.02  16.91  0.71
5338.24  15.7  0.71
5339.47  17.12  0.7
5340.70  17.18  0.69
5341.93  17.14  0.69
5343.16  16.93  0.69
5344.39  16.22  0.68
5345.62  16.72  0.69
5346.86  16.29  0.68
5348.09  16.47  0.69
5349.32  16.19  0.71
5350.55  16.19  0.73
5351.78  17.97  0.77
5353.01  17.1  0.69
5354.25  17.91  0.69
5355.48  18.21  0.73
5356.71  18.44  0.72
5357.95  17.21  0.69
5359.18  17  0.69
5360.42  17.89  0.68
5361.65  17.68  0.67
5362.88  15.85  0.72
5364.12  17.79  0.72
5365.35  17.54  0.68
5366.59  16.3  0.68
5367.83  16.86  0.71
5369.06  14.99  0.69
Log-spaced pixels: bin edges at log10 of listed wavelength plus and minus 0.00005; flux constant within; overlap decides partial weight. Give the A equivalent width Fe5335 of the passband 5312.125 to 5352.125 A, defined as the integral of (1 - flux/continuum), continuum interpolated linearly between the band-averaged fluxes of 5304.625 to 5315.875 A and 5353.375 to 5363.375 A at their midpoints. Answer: 3.0 A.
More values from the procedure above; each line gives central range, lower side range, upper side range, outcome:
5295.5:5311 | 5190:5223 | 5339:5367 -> -1.2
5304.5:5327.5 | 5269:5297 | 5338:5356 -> -0.6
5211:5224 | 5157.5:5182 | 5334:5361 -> -1.4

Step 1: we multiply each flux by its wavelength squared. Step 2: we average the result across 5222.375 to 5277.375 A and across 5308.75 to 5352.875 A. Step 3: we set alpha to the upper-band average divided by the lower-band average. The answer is 1.12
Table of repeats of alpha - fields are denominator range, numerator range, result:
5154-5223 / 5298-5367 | 1.31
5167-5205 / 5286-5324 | 1.39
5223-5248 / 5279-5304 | 1.13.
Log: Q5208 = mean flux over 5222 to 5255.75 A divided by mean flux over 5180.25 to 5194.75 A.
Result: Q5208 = 1.2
